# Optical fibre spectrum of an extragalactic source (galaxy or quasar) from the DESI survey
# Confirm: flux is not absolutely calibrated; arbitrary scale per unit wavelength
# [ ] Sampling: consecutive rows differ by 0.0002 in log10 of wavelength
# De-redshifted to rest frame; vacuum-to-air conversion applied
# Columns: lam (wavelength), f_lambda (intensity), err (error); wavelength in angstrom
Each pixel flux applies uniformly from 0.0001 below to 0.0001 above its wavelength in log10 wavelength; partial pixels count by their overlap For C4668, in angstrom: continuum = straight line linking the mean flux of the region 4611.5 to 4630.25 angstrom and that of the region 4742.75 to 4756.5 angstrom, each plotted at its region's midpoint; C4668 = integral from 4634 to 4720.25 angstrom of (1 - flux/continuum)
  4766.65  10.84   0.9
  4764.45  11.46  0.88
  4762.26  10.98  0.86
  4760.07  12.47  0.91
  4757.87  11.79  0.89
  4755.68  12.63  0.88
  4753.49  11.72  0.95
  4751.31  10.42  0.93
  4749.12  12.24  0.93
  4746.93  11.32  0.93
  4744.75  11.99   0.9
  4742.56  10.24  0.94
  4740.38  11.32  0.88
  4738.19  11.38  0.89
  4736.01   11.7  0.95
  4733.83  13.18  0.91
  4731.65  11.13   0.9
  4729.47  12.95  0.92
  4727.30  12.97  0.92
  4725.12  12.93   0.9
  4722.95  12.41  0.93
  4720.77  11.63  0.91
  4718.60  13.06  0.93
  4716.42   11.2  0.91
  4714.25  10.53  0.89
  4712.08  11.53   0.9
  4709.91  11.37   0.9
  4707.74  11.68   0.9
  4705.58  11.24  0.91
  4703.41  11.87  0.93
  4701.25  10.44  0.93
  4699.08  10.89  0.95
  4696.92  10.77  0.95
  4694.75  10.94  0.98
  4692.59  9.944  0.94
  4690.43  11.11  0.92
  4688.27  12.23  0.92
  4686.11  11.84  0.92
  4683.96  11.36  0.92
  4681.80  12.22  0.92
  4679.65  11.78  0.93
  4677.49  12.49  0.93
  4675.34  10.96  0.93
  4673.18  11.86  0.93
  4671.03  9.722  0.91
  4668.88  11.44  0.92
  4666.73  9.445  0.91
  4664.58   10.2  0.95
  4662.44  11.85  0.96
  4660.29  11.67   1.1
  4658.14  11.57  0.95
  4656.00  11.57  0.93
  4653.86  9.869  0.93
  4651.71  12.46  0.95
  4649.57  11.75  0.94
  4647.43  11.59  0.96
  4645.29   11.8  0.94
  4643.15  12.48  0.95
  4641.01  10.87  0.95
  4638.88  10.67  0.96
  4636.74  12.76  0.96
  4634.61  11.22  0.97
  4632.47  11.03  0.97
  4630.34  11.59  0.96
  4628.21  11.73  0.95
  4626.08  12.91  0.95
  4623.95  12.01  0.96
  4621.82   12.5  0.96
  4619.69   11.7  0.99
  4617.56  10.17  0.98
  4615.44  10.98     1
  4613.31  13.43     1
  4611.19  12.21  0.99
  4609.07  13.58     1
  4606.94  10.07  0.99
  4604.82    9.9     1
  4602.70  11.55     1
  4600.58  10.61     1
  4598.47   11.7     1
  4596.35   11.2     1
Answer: 3.1 angstrom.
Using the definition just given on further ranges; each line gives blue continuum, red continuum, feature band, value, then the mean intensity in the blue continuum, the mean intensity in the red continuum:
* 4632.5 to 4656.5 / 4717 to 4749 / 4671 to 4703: 1.2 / 11.5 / 12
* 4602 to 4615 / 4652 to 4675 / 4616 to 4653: -1.0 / 11.8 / 11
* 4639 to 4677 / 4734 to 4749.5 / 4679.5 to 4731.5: -0.9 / 11.2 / 11.5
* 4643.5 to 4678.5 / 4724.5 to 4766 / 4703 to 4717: 0.3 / 11.3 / 11.8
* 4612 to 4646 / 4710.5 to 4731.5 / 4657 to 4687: 1.5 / 11.7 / 12.1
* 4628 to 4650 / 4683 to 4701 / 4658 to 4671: 0.5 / 11.6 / 11.1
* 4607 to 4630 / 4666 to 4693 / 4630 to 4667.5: 1.0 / 12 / 11.3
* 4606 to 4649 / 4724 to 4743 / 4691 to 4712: 1.6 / 11.8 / 12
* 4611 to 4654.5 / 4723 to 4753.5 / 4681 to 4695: 0.5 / 11.7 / 11.8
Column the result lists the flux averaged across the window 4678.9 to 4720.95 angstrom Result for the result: 11.4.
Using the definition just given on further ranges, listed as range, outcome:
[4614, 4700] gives 11.4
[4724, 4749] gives 11.9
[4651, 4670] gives 11.1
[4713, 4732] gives 12.1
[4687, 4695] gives 11.1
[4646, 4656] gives 11.4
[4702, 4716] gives 11.3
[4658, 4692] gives 11.3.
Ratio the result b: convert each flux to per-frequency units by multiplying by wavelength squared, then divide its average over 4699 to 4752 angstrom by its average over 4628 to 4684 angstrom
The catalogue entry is 1.06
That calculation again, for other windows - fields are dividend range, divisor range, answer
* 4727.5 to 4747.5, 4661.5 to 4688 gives 1.07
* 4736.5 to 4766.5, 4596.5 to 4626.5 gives 1.05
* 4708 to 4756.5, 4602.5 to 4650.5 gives 1.06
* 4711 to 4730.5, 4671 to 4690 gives 1.06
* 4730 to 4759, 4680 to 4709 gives 1.05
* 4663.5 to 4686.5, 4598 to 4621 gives 1.01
